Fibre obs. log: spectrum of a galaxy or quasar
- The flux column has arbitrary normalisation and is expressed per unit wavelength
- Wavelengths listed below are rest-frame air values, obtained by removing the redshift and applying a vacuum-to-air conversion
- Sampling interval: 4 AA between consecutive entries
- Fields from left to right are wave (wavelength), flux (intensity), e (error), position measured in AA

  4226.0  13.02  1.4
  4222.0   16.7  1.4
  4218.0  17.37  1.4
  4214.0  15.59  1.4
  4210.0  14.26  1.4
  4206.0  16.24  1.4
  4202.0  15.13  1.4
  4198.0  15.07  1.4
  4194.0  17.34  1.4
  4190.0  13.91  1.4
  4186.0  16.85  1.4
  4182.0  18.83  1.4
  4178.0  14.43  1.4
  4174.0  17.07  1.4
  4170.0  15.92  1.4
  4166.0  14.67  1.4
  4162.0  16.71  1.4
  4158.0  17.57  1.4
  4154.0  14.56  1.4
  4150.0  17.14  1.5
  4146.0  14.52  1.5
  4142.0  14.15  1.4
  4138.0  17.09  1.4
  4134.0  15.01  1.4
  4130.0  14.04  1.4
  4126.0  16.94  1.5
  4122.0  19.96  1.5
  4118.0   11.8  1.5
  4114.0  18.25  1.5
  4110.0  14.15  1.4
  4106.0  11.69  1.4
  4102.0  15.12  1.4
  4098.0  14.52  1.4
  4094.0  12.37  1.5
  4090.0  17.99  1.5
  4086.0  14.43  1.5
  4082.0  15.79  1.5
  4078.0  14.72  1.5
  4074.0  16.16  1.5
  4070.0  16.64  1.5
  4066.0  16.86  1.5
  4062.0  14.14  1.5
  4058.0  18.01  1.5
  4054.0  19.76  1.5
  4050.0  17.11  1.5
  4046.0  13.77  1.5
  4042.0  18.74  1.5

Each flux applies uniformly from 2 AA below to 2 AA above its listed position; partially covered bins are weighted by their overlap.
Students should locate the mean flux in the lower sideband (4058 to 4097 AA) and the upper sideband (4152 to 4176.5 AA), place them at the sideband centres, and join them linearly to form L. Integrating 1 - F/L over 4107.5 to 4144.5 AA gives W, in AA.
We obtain 0.5 AA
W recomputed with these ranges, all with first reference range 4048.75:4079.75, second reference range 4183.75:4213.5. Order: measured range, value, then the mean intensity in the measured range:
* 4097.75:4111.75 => 2.2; 13.8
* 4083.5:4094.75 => 0.8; 15.3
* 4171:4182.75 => -0.5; 16.5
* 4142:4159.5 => 0.3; 15.7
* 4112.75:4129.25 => -0.3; 16.5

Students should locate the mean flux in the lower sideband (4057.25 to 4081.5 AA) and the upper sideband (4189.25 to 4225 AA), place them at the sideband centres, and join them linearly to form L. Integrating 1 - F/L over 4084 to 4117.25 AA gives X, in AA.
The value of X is 2.53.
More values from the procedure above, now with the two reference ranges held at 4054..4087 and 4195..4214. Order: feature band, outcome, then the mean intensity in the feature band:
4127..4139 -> 0.3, 15.4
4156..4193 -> -1.8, 16.2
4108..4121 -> 0.6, 15.1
